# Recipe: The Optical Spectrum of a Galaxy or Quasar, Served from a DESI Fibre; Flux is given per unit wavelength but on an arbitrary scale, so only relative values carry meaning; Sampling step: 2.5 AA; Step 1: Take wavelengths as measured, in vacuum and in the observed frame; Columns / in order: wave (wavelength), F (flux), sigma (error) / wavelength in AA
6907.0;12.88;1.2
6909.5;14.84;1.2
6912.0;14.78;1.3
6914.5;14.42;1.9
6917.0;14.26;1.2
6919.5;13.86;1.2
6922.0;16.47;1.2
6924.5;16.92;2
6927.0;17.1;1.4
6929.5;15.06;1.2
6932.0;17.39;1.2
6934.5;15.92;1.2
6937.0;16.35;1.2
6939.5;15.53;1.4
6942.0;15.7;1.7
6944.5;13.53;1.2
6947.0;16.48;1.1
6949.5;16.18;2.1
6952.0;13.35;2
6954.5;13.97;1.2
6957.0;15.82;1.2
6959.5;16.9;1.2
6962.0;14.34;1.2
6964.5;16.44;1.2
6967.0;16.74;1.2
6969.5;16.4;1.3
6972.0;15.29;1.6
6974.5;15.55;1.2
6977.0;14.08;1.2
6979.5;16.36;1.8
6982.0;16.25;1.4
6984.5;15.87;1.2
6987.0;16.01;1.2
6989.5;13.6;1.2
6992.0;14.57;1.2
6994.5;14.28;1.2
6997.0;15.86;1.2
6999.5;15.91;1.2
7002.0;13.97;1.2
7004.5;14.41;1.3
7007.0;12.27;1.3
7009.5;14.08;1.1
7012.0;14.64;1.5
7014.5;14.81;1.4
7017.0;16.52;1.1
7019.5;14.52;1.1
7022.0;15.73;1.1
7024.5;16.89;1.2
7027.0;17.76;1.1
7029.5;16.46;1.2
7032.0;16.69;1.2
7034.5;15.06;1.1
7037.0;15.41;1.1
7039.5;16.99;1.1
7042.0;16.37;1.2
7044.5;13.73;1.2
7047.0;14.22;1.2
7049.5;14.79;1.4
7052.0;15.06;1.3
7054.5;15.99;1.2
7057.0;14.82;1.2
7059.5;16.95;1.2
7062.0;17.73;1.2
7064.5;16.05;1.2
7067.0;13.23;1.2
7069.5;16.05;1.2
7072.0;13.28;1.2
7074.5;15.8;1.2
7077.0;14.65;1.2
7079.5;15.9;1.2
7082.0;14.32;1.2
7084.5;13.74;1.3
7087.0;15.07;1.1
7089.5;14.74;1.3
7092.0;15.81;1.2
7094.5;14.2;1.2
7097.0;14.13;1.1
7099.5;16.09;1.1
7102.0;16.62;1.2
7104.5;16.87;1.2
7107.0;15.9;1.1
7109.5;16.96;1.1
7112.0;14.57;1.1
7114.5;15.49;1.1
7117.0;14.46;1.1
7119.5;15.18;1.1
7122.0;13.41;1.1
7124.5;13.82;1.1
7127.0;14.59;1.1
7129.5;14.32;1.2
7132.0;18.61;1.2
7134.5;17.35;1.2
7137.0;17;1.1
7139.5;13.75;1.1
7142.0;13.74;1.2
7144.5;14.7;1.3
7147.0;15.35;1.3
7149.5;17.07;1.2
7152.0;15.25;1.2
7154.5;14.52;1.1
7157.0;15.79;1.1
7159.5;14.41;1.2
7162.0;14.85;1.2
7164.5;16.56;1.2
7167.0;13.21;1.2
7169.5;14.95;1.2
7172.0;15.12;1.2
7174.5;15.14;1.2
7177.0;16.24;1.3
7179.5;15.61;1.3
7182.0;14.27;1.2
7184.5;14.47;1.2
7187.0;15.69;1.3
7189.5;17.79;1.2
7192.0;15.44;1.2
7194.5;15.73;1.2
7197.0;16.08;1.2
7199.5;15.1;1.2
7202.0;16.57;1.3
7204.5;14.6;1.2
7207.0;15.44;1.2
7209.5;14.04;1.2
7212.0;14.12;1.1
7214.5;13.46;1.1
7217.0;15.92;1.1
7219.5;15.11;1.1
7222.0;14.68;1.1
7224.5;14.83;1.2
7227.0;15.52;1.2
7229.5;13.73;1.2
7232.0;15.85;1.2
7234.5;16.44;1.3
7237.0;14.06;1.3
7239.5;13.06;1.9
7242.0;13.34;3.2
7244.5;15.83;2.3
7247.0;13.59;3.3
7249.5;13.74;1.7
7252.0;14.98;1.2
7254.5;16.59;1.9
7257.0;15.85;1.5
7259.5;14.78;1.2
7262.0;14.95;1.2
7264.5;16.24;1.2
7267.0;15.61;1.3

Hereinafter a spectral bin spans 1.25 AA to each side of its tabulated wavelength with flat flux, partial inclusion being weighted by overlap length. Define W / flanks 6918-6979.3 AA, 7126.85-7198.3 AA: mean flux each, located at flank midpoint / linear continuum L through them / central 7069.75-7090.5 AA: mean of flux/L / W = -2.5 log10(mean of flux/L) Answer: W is 0.06 mag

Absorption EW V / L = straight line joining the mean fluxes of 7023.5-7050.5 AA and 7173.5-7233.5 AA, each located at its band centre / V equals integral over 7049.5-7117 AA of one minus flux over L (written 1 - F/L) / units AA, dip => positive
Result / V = 1.4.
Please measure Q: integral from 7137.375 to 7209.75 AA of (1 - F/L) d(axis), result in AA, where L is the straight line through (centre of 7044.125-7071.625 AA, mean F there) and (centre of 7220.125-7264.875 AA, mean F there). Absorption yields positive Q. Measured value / -1.1 AA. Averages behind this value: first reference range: 15.3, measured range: 15.3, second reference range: 14.9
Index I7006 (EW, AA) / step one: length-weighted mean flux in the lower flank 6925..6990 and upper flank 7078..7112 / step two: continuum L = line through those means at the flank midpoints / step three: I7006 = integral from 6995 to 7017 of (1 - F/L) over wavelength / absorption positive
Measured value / 1.4 AA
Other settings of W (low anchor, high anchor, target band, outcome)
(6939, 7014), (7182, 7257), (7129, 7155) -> -0.04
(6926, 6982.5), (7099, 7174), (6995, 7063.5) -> 0.01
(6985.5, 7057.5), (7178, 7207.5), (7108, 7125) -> 0.04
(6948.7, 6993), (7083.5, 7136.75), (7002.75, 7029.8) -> 0.01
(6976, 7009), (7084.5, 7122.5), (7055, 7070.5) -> -0.05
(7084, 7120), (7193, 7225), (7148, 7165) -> -0.02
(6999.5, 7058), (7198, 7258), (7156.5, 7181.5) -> -0.01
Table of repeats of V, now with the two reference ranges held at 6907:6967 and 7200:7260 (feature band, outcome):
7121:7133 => 0.1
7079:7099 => 0.5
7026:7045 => -1.1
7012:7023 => 0.0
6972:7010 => 1.1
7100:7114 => -1.0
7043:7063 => -0.3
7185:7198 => -1.0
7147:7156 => -0.3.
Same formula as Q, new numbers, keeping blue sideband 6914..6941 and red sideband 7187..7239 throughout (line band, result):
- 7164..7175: 0.30 AA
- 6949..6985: 0.36 AA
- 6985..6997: 0.64 AA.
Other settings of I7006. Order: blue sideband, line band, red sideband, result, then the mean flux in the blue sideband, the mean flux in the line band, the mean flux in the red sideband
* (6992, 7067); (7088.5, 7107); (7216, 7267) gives -0.3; 15.4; 15.5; 15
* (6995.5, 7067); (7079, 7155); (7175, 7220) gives 0.5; 15.4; 15.3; 15.3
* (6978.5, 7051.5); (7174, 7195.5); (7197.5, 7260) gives -0.9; 15.3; 15.6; 14.9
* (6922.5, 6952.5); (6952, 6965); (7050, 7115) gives 0.5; 15.9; 15.2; 15.4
